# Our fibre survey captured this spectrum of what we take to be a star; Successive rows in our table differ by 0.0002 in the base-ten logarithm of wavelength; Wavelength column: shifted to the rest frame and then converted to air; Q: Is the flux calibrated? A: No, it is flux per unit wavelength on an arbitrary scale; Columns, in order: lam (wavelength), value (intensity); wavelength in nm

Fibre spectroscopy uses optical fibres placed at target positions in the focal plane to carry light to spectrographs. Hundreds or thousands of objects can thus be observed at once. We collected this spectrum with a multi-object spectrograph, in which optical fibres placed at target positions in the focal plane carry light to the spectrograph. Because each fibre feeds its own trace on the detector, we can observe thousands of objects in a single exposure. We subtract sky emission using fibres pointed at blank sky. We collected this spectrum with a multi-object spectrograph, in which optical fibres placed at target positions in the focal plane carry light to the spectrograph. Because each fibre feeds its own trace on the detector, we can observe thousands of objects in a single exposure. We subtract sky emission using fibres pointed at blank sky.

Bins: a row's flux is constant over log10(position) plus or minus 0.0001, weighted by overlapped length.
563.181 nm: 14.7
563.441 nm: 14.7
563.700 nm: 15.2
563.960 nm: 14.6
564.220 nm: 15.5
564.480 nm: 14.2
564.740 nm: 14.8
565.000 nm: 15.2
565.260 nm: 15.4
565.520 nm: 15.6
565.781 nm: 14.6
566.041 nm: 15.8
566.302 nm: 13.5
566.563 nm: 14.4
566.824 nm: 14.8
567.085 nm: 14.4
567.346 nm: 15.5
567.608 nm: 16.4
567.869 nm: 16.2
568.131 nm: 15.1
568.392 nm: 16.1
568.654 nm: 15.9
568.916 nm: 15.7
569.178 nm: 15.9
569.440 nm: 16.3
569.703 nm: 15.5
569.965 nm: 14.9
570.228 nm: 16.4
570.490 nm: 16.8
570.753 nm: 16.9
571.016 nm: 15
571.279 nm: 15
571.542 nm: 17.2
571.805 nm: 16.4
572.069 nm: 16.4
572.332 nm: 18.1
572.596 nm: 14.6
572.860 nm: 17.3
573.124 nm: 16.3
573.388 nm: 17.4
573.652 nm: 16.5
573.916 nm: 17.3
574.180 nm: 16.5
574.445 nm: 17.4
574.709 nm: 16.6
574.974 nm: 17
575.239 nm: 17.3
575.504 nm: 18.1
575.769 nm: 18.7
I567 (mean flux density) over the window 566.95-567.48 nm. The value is 14.9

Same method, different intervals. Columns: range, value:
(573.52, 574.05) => 16.9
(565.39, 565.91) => 15.1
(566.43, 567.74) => 15.1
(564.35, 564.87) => 14.5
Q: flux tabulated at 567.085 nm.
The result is 14.4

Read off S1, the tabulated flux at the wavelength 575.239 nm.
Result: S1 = 17.3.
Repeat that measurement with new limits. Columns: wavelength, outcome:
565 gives 15.2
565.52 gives 15.6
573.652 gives 16.5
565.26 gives 15.4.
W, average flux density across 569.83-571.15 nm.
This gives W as 16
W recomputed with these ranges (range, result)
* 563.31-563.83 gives 14.9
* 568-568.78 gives 15.7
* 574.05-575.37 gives 17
